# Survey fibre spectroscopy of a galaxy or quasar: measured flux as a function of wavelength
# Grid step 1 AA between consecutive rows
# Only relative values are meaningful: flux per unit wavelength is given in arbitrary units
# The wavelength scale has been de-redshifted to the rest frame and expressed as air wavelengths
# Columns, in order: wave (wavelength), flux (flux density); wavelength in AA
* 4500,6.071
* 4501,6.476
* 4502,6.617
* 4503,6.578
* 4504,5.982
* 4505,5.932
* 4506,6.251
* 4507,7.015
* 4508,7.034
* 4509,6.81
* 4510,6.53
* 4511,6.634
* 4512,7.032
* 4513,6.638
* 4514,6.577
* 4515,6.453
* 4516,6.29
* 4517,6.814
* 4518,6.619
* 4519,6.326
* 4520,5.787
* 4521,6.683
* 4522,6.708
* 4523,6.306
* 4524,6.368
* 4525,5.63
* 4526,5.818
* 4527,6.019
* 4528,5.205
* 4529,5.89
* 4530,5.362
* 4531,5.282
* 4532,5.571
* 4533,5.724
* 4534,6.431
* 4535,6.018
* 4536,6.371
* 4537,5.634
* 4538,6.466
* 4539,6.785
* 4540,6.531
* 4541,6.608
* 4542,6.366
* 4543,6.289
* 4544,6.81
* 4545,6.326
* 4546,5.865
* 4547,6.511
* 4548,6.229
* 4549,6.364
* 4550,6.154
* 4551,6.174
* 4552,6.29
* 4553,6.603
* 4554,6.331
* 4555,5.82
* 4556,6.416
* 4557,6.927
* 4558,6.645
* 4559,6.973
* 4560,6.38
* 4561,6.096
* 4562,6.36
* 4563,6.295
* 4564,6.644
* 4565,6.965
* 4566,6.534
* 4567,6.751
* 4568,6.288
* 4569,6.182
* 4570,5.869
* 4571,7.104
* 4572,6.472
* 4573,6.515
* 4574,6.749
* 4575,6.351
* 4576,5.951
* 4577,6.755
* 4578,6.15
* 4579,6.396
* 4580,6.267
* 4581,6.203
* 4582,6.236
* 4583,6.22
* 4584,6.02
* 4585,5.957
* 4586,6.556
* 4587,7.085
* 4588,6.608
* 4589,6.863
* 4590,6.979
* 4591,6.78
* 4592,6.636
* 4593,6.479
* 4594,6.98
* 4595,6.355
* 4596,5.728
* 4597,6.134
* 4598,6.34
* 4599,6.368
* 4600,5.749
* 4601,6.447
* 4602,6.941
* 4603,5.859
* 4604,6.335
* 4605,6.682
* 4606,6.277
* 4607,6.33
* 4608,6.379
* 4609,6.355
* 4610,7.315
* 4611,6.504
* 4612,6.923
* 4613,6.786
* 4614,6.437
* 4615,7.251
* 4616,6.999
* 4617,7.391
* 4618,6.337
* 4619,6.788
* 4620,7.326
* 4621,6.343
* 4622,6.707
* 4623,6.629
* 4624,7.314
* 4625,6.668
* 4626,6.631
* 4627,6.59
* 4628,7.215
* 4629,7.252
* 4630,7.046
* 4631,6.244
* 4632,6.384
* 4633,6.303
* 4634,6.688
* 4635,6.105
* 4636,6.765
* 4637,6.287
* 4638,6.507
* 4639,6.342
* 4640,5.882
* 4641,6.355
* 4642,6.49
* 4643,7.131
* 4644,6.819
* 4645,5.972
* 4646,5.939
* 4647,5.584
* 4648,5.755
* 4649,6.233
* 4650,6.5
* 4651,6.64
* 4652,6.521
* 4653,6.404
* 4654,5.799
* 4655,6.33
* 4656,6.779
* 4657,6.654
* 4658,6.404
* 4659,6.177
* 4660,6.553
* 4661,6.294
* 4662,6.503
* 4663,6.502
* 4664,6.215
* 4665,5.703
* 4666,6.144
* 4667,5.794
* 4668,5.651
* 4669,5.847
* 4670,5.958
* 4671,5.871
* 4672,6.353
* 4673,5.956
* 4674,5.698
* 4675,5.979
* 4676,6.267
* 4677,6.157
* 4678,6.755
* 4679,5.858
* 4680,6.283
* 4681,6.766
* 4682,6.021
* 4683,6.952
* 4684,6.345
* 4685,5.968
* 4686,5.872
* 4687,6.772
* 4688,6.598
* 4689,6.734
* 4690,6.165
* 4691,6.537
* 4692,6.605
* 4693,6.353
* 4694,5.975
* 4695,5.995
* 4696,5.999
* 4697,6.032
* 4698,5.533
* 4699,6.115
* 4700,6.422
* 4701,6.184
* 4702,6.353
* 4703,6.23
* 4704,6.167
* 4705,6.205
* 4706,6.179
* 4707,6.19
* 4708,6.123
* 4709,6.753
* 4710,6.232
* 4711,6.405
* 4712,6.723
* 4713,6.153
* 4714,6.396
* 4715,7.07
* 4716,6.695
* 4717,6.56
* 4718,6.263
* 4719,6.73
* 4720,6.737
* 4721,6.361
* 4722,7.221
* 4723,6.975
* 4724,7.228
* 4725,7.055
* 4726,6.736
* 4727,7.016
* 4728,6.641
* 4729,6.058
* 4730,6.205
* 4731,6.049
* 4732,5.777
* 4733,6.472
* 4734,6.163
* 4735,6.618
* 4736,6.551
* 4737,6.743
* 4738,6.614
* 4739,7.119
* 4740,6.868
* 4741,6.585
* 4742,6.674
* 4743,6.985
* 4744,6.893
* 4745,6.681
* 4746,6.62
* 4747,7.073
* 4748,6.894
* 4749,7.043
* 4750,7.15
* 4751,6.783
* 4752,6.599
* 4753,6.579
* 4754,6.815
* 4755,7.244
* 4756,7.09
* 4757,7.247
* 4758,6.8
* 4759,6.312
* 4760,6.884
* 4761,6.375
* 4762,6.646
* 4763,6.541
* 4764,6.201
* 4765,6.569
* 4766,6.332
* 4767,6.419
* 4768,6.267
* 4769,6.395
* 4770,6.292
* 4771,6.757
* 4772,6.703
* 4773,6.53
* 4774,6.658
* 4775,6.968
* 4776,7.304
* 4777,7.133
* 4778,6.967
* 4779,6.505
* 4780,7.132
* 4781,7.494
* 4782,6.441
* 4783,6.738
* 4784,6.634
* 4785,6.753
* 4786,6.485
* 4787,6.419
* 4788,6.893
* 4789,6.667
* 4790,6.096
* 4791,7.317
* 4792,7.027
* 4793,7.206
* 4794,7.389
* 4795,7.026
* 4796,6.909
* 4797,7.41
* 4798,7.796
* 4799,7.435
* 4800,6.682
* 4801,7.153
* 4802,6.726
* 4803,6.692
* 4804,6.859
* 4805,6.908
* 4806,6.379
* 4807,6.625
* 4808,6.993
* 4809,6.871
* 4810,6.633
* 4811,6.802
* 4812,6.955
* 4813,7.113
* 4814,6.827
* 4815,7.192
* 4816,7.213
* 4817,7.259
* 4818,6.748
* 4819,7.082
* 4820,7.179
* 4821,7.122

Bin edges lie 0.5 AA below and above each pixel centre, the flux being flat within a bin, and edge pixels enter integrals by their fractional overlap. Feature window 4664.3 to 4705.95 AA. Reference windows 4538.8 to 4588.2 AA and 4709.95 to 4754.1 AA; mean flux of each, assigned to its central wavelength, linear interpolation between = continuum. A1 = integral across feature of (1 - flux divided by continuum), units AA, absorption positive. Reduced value 2.7 AA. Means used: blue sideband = 6.42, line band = 6.18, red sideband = 6.67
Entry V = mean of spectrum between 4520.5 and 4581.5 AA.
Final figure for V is 6.29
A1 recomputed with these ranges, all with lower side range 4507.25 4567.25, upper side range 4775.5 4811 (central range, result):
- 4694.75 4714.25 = 1.42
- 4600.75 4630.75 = -1.03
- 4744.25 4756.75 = -0.15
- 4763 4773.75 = 0.62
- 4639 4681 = 2.46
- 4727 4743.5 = 0.62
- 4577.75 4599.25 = 0.07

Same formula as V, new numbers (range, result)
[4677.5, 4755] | 6.51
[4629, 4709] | 6.27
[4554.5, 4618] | 6.5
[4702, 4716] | 6.38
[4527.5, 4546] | 6.09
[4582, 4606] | 6.43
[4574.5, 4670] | 6.45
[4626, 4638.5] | 6.62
